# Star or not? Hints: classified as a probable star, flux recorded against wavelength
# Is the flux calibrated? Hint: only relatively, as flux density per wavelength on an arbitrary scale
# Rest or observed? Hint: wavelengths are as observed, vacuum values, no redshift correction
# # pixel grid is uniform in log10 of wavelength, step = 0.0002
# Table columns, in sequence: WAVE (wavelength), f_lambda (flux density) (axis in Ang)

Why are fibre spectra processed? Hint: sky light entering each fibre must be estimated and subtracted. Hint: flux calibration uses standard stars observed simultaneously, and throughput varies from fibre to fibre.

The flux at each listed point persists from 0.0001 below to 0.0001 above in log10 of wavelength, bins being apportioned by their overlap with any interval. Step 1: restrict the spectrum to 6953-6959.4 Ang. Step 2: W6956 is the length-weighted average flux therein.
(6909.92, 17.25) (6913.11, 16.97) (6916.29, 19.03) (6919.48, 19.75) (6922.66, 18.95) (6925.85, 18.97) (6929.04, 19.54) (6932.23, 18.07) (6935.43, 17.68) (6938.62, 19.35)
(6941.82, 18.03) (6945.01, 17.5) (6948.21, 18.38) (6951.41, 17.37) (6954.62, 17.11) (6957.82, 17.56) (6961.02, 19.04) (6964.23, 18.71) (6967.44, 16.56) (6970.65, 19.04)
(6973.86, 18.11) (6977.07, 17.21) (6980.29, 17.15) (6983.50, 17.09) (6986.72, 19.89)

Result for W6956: 17.3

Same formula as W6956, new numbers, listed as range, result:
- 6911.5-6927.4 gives 18.7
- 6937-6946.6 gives 18.3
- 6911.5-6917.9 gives 18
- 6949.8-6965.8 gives 18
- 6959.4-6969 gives 18.1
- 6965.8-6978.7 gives 17.7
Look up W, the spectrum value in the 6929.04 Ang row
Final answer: 19.54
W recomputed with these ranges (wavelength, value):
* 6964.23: 18.71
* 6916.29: 19.03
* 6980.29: 17.15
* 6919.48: 19.75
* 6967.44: 16.56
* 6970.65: 19.04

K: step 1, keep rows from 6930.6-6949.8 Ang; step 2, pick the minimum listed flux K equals 17.5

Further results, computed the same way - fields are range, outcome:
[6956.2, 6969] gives 16.56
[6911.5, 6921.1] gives 16.97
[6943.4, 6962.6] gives 17.11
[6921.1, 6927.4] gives 18.95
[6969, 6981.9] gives 17.15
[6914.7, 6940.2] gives 17.68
